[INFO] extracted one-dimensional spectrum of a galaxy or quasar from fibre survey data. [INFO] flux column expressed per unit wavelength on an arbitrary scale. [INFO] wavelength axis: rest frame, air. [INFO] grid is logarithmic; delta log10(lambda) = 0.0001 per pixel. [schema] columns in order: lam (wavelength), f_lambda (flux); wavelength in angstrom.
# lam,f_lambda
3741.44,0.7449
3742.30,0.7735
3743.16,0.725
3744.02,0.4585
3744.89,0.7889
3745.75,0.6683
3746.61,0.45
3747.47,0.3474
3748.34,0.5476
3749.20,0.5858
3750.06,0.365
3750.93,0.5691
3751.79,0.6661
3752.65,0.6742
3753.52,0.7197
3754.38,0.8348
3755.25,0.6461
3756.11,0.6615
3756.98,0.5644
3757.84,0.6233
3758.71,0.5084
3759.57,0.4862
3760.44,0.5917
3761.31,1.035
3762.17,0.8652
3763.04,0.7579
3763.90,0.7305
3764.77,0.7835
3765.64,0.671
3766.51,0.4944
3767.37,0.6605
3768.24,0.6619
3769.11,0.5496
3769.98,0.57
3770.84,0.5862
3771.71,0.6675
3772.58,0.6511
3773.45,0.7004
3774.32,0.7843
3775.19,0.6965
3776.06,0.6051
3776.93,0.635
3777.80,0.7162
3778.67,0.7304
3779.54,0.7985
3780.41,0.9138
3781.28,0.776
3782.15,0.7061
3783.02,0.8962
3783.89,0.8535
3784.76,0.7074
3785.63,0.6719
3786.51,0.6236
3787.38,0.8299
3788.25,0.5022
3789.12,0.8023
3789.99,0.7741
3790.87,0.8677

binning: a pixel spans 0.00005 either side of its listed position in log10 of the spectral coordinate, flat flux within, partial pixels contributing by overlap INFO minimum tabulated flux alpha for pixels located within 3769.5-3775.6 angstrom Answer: 0.57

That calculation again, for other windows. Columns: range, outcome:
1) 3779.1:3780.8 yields 0.7985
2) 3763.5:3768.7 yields 0.4944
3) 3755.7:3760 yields 0.4862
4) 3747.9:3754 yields 0.365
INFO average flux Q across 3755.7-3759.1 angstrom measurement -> 0.589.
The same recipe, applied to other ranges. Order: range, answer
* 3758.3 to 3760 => 0.499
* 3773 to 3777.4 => 0.684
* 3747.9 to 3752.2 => 0.546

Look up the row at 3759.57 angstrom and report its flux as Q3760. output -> 0.4862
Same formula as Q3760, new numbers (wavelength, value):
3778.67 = 0.7304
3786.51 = 0.6236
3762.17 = 0.8652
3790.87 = 0.8677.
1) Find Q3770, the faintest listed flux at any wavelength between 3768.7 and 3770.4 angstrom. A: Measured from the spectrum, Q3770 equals 0.5496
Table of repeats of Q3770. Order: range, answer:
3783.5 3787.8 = 0.6236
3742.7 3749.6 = 0.3474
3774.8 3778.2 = 0.6051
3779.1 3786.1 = 0.6719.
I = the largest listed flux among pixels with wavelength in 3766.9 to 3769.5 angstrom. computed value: 0.6619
